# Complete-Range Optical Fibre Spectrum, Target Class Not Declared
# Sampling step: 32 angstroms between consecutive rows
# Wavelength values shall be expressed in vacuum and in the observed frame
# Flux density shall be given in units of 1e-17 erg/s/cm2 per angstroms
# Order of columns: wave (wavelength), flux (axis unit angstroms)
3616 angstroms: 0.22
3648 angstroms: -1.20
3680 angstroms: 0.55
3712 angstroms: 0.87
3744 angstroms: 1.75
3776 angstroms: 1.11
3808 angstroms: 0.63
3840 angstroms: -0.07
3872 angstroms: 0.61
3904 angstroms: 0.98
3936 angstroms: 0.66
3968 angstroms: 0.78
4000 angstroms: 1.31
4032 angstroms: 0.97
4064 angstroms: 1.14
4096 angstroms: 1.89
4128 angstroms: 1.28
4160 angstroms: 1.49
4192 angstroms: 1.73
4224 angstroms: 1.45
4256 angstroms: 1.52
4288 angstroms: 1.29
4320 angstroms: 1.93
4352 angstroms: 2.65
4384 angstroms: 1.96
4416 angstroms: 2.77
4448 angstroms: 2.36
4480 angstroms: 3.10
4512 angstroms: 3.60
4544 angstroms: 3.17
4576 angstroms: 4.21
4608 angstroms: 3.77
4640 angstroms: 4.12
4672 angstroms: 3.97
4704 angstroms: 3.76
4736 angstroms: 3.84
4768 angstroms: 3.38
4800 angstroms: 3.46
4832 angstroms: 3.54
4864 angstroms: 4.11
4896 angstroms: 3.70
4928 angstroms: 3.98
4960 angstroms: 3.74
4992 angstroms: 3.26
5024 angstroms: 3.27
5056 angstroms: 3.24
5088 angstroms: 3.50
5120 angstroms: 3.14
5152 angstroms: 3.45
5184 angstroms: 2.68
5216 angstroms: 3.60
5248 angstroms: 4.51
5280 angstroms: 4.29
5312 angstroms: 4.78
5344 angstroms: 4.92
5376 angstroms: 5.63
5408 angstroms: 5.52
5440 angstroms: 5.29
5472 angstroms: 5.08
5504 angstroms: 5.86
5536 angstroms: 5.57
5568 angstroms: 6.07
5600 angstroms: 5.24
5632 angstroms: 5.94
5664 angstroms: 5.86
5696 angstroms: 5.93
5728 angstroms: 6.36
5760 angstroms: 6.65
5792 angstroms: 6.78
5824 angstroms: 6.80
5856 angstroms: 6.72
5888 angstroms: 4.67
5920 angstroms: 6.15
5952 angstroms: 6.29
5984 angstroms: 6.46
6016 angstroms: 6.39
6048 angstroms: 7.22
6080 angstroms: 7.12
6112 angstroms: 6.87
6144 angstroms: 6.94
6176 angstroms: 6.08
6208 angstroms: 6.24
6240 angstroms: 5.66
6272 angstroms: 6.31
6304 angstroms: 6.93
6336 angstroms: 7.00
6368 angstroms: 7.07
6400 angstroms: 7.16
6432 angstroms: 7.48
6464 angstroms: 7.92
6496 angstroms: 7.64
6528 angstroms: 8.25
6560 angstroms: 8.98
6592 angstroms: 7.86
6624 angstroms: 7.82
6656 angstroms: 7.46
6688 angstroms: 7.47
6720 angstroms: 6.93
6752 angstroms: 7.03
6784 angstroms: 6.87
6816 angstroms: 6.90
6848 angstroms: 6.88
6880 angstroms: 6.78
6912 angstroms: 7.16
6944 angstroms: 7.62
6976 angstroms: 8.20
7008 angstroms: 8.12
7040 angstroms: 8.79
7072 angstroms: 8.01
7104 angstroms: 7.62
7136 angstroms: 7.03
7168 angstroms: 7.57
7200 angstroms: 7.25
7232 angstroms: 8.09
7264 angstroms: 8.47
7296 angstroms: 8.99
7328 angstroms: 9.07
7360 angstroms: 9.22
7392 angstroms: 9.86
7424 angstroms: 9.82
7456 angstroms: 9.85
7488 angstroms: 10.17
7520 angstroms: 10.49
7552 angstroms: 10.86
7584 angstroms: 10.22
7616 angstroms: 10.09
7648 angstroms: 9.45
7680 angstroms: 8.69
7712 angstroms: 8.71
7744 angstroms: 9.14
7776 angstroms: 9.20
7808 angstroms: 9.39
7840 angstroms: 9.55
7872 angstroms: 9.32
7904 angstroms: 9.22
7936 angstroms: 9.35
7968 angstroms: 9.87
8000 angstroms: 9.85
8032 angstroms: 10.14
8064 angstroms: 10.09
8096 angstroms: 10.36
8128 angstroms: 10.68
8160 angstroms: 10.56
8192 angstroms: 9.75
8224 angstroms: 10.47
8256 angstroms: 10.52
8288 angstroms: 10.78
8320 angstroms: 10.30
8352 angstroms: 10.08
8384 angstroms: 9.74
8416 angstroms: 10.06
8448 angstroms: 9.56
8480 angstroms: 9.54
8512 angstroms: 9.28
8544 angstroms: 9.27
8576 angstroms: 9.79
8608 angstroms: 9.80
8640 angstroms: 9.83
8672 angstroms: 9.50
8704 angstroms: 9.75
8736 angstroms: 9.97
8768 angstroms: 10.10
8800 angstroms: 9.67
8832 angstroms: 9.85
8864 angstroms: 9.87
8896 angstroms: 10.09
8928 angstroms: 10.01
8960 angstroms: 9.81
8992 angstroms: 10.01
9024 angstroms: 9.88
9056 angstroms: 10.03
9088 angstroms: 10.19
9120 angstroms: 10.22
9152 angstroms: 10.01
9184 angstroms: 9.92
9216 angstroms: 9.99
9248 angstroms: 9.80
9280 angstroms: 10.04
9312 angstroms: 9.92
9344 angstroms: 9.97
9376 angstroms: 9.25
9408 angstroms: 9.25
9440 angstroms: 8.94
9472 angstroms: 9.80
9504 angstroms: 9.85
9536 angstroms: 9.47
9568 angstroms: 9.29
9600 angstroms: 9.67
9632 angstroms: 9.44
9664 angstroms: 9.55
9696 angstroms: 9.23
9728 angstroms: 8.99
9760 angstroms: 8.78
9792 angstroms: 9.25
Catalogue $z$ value 0.00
